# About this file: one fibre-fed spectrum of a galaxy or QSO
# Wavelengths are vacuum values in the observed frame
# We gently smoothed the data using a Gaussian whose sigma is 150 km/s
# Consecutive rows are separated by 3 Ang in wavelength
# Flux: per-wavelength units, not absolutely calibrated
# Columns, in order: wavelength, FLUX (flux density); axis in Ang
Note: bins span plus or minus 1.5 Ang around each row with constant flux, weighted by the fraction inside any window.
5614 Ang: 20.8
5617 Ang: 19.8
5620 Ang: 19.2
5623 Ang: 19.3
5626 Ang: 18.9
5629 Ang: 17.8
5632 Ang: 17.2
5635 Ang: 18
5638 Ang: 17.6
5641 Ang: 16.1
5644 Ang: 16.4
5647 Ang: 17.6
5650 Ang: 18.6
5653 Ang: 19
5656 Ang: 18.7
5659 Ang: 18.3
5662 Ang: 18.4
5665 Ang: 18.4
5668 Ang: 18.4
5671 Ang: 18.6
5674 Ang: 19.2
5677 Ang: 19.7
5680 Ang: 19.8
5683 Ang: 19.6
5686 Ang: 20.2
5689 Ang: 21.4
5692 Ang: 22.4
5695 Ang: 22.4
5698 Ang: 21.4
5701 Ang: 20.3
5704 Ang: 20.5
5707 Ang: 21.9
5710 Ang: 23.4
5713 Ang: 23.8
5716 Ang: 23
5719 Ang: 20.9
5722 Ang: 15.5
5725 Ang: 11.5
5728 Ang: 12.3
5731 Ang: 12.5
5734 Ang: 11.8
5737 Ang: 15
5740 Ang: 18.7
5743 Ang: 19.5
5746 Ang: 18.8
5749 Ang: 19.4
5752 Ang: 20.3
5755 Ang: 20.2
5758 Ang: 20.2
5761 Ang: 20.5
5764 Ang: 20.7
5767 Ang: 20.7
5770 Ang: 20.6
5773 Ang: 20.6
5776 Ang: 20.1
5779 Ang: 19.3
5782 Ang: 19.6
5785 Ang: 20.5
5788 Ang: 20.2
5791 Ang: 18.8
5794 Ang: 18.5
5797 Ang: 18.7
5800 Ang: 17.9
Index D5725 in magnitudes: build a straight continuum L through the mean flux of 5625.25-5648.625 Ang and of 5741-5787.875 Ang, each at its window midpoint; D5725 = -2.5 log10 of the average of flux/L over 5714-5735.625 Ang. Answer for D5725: 0.23 mag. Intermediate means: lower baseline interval 17.4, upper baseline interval 20.1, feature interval 15.6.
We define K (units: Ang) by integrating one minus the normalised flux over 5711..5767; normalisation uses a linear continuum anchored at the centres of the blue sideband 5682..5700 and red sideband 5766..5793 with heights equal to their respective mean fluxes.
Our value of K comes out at 6.56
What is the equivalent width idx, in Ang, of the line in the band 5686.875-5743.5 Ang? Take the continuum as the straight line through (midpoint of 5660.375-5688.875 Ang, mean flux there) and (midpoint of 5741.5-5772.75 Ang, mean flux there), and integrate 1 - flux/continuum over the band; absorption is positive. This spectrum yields 2.28 Ang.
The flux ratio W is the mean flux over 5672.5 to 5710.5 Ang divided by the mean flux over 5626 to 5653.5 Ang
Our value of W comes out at 1.19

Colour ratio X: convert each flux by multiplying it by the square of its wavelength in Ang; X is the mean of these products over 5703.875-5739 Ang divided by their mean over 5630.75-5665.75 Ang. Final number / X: 1.0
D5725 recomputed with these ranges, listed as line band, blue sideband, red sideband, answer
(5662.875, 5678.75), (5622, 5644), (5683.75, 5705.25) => 0.056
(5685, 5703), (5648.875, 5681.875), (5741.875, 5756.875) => -0.120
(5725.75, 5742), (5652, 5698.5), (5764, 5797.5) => 0.368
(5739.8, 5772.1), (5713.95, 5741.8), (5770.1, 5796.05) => -0.126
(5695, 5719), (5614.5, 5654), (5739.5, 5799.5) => -0.157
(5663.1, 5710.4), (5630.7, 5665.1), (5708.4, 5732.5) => -0.144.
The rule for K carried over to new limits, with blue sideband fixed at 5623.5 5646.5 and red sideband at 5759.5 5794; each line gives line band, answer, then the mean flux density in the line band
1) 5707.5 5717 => -2.2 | 23.3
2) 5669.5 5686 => -1.0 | 19.5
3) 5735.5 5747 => 0.9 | 18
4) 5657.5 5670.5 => -0.3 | 18.4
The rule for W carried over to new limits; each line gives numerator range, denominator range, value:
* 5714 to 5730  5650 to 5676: 0.90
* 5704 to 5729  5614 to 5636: 1.03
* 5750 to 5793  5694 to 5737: 1.09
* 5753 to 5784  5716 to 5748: 1.26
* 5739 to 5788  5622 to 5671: 1.11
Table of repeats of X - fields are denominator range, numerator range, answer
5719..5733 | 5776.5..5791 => 1.47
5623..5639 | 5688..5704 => 1.22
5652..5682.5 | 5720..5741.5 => 0.76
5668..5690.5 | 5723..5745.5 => 0.76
